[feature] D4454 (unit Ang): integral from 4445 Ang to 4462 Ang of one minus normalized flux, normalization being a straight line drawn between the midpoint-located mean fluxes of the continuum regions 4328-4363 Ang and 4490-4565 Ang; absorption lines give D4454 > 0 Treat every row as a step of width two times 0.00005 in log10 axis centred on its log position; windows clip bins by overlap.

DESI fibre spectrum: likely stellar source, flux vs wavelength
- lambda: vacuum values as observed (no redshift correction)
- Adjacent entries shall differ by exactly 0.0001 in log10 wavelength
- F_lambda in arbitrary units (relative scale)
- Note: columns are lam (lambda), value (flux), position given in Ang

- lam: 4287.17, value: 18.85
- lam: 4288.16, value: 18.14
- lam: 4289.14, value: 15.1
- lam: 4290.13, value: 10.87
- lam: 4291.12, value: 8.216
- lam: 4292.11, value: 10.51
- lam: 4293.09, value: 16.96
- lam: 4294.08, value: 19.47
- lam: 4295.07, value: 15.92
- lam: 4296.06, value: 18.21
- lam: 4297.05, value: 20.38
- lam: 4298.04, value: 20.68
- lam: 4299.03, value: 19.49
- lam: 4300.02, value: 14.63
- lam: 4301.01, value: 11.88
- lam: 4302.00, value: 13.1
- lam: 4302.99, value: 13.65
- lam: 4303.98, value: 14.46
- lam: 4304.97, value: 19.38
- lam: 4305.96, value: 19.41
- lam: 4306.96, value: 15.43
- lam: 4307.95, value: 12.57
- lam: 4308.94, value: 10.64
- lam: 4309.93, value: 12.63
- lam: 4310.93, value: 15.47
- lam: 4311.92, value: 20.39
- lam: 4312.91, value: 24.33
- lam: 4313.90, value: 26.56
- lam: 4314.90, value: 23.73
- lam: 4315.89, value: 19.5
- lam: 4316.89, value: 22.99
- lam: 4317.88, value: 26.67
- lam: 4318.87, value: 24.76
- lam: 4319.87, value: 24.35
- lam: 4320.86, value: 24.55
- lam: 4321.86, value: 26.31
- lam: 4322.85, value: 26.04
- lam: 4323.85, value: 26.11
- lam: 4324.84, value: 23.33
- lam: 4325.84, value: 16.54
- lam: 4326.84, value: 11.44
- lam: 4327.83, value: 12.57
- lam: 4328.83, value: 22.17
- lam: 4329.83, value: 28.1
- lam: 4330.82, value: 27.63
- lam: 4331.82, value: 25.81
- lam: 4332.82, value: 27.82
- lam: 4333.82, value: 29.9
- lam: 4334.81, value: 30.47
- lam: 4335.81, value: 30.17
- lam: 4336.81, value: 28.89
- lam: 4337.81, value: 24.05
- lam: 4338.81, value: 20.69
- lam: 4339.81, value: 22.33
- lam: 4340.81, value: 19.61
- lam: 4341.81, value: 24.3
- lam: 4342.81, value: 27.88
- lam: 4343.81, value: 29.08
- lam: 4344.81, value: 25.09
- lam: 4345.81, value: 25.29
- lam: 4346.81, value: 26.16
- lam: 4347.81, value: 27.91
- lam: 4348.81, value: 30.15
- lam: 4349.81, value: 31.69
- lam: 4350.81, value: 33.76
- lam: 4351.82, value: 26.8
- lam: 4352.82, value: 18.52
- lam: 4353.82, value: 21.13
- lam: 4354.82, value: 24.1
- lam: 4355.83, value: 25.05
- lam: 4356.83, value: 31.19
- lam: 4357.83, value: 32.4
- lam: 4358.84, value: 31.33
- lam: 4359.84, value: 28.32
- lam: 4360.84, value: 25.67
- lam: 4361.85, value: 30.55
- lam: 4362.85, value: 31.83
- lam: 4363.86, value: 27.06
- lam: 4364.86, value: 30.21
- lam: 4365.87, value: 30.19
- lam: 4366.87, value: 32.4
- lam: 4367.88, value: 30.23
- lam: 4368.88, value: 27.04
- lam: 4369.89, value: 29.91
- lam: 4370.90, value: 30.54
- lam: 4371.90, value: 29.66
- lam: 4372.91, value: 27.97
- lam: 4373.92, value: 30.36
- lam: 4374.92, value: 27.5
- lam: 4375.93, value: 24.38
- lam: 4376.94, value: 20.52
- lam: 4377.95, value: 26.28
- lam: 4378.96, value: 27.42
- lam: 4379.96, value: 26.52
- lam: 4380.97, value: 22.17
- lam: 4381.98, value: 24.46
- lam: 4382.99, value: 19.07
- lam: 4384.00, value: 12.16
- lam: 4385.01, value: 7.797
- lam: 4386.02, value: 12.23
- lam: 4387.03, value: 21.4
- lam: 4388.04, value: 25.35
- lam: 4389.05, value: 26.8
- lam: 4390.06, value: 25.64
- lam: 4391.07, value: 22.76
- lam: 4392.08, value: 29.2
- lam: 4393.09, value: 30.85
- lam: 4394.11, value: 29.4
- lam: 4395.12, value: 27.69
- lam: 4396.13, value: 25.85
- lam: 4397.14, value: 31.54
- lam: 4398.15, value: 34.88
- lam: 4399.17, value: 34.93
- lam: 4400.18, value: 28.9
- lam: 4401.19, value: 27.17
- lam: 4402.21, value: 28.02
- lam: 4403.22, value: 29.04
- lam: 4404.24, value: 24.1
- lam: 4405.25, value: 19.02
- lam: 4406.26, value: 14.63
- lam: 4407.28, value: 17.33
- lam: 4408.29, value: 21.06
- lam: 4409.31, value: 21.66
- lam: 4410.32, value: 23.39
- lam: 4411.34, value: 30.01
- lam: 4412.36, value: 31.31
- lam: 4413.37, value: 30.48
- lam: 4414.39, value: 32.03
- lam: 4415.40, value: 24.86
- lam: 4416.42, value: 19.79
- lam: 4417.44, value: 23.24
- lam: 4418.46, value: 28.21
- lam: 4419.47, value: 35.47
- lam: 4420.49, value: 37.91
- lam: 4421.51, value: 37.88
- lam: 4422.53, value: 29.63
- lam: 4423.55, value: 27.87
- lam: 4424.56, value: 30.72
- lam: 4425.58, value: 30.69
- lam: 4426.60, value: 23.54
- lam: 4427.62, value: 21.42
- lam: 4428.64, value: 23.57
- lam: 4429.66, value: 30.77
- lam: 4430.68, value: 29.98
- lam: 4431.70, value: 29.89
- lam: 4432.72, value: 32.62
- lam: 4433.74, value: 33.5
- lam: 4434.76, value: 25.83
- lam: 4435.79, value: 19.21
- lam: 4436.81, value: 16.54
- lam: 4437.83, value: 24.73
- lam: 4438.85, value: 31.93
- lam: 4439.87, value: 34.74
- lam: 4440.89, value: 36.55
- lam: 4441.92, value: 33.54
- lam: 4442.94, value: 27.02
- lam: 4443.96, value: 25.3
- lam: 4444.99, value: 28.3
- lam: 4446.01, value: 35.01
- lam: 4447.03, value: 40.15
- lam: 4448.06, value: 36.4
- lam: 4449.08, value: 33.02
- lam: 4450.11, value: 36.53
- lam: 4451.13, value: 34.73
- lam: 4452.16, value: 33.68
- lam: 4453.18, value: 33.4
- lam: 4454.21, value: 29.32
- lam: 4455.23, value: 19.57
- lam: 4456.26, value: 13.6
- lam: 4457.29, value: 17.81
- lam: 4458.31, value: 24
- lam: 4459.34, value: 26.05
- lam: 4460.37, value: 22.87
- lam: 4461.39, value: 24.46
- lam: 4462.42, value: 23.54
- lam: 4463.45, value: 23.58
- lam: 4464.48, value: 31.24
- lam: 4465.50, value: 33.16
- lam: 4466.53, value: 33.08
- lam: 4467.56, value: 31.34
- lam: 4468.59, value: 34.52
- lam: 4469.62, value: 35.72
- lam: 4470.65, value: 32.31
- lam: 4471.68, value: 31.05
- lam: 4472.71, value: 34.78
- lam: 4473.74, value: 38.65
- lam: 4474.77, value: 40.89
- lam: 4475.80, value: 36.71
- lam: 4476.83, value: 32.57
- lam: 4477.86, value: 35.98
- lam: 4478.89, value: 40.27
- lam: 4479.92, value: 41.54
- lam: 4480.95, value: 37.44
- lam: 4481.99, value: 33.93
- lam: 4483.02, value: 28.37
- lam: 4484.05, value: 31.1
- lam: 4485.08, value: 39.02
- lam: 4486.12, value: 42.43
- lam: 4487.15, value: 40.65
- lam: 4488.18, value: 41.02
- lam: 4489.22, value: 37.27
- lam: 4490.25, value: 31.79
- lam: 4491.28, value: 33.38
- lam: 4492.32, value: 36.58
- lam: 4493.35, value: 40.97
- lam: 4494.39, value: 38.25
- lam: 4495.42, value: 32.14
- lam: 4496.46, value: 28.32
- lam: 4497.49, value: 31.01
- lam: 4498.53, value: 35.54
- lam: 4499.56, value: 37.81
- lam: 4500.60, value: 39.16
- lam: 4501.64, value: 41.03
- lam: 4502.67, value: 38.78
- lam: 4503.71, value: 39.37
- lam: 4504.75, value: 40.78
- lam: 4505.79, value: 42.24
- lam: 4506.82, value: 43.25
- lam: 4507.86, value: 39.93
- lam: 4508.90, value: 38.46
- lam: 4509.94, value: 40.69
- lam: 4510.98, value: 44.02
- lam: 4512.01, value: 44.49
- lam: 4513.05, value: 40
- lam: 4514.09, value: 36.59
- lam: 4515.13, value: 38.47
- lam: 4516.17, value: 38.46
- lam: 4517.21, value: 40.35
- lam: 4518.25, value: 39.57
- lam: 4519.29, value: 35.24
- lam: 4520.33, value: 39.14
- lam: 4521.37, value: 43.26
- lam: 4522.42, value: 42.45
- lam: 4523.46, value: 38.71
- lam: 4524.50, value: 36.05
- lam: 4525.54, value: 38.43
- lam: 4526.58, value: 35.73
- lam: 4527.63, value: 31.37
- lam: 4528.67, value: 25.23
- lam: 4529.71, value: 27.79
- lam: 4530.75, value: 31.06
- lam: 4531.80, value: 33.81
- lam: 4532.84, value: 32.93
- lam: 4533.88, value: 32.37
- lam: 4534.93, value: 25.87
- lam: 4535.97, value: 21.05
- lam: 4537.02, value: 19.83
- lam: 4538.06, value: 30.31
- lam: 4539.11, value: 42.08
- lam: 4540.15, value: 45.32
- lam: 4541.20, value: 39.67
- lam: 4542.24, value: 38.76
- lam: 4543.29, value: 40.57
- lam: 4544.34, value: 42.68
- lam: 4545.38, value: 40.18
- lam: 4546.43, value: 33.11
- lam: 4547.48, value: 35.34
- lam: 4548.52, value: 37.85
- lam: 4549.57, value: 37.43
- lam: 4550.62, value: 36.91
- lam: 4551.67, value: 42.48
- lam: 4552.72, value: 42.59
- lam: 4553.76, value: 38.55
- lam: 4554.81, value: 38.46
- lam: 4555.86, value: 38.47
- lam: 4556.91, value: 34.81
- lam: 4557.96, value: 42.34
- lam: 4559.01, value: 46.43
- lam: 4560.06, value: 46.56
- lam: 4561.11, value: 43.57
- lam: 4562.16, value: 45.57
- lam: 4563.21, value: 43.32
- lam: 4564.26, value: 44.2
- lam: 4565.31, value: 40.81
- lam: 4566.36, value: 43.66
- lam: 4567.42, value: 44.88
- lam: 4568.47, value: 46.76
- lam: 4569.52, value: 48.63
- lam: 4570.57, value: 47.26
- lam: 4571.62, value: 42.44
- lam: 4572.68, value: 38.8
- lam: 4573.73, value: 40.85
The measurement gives 2.3 Ang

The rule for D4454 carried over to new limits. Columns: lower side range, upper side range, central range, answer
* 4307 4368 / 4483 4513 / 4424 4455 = 3.1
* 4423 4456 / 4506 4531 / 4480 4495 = -0.9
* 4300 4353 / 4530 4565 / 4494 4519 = -2.7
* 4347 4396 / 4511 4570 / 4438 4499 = 1.1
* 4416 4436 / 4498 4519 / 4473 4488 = -0.4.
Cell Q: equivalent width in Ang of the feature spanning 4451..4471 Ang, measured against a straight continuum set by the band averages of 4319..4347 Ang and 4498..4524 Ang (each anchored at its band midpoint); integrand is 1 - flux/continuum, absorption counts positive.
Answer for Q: 4.42 Ang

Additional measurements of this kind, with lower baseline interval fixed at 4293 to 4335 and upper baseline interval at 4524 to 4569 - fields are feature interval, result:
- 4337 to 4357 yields -2.54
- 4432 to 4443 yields 0.25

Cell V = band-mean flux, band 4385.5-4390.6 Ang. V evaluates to 22.3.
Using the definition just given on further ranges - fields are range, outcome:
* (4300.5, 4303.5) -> 12.9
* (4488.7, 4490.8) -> 34.6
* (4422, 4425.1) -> 29.5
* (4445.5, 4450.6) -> 36.2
